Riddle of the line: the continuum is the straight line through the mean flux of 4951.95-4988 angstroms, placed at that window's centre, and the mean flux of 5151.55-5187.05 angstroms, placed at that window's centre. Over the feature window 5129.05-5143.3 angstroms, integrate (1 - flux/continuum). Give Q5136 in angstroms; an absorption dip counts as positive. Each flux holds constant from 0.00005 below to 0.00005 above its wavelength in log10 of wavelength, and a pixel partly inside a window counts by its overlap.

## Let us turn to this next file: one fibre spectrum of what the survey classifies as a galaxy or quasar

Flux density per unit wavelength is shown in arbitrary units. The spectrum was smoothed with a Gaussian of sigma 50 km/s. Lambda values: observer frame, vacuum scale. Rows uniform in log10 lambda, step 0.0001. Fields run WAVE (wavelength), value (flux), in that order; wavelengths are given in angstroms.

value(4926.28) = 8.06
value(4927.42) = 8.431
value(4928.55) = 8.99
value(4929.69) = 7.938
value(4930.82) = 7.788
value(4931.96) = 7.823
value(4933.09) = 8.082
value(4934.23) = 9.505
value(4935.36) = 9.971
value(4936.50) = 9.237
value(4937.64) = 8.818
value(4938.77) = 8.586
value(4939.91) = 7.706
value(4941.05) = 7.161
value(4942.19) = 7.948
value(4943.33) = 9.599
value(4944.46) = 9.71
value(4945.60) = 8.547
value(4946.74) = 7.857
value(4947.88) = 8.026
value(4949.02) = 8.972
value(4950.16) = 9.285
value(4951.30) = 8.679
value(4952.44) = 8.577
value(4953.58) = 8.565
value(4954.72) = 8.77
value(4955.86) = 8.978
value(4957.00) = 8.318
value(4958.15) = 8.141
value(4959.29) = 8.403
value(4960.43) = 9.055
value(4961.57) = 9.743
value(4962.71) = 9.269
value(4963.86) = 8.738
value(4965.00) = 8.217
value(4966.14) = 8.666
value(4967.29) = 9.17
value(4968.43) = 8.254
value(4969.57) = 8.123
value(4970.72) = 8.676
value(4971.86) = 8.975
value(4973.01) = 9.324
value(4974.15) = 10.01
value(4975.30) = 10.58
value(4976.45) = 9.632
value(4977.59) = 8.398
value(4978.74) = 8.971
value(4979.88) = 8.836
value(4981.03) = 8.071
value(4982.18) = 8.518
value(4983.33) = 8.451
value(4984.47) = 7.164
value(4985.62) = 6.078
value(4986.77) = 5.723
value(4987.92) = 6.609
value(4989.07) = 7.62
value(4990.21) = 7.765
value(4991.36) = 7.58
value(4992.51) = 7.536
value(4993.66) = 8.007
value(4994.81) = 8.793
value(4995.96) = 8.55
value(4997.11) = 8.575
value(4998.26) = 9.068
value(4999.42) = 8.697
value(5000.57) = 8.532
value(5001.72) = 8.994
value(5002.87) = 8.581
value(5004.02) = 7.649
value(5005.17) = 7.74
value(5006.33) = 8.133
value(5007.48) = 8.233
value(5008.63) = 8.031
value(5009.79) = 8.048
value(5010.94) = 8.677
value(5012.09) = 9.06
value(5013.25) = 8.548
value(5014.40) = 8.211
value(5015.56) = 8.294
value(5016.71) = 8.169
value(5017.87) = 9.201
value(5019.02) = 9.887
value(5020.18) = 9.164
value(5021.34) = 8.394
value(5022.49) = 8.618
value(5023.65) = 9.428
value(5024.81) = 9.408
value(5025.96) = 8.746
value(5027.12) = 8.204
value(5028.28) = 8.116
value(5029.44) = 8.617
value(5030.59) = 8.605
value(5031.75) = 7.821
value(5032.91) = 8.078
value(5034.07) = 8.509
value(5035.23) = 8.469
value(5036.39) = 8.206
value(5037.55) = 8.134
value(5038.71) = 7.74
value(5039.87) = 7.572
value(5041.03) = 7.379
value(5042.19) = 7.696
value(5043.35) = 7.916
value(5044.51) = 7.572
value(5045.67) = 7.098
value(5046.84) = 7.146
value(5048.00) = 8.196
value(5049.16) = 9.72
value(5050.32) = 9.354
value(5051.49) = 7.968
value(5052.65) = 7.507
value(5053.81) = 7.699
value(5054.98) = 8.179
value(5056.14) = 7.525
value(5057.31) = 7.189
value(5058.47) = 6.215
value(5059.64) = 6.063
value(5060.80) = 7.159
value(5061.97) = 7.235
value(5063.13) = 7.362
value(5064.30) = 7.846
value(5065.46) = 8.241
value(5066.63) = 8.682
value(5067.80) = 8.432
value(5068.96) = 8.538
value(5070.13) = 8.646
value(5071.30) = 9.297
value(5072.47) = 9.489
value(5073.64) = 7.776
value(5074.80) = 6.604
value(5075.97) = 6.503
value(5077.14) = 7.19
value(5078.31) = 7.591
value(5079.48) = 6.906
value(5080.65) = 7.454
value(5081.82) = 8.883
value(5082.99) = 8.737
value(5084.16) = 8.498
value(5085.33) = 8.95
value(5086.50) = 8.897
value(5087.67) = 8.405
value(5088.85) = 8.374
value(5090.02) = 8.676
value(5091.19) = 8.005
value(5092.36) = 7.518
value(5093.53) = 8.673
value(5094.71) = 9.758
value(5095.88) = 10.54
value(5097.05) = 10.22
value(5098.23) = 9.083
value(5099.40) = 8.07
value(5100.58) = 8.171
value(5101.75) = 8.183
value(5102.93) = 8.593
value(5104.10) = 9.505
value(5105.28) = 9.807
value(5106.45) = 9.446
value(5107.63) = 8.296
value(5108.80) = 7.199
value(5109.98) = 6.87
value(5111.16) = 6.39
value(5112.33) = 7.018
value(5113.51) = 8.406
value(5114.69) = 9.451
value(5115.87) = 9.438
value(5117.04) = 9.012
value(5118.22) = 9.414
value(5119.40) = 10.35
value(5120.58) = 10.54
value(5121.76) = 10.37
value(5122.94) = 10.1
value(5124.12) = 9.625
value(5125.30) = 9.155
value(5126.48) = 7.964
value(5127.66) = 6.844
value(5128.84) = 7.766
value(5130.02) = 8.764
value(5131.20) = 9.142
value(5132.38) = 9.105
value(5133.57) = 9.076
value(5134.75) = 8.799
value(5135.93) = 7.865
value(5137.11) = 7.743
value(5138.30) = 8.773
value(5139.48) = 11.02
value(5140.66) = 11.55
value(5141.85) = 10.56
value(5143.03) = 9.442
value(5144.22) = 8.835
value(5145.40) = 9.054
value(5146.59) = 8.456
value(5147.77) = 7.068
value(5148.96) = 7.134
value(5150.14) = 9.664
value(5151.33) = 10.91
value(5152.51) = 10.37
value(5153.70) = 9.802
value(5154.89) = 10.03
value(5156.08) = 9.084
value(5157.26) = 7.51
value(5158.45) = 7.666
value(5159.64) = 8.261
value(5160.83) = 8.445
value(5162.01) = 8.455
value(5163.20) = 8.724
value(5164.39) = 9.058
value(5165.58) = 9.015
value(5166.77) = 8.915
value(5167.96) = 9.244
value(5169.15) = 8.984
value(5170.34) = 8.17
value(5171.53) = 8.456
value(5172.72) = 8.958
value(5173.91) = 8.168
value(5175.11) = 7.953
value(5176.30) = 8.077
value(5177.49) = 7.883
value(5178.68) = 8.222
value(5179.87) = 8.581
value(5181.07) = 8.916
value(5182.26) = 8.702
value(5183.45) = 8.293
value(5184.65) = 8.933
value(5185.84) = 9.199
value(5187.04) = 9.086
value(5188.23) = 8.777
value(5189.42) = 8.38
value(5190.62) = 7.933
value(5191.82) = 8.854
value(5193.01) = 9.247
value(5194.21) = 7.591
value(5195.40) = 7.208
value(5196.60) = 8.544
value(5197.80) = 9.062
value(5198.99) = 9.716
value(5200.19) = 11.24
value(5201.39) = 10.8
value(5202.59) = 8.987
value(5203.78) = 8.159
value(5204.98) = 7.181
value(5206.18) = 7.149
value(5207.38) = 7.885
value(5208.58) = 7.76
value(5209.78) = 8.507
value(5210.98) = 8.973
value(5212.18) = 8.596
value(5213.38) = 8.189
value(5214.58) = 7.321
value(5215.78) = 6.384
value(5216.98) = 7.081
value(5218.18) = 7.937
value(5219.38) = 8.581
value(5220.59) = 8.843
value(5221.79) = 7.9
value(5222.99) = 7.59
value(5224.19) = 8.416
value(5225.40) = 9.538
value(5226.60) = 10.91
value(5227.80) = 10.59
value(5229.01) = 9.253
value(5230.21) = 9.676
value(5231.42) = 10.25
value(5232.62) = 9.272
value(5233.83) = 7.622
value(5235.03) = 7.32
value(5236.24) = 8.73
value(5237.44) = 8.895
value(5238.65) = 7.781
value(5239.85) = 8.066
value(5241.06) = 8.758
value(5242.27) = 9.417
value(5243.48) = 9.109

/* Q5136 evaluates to -0.95 angstroms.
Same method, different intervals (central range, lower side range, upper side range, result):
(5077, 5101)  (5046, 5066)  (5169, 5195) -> -1.9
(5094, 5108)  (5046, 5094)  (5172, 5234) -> -1.8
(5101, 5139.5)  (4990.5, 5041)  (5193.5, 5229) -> -1.3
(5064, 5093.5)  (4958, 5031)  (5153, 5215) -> 1.2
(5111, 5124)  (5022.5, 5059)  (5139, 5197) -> -1.1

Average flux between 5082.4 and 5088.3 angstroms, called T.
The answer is 8.69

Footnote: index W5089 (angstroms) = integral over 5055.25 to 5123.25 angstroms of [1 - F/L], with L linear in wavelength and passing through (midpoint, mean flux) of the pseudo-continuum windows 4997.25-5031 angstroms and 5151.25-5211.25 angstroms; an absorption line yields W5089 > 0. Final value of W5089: 2.1 angstroms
